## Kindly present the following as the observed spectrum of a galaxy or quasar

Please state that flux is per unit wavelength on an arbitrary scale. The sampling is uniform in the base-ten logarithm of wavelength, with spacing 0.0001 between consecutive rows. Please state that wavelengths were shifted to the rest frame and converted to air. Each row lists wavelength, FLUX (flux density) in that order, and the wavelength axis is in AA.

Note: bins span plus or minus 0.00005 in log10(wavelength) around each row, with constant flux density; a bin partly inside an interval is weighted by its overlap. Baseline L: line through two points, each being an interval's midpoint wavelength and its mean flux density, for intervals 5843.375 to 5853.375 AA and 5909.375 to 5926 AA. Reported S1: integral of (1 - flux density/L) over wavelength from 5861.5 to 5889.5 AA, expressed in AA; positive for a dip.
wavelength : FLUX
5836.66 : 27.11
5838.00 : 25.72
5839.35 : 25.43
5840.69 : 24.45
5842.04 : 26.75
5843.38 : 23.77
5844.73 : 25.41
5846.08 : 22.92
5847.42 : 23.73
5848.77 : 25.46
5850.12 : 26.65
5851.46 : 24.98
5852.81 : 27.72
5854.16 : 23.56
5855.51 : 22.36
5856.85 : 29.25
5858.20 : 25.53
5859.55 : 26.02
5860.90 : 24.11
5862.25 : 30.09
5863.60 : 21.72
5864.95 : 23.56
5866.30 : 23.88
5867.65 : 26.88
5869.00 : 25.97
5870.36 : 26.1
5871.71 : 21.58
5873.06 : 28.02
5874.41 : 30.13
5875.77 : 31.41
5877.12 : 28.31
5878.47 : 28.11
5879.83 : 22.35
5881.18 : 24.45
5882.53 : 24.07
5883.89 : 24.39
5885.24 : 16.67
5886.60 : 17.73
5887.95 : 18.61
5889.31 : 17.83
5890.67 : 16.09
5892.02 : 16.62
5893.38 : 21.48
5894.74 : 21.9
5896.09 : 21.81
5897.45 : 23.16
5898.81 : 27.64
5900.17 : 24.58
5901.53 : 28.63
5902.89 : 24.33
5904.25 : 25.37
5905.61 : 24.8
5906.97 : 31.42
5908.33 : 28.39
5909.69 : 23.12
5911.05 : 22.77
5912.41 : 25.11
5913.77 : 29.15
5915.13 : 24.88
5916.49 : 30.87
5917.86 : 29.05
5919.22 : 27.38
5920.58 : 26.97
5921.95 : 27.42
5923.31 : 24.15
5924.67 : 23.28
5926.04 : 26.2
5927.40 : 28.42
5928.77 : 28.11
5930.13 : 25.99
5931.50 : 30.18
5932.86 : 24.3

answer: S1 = 1.2 AA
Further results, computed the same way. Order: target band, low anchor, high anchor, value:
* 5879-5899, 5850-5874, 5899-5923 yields 4.03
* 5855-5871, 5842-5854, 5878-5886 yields -0.82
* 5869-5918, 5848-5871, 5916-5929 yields 3.57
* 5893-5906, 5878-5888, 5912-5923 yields 0.17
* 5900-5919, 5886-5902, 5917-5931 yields -2.03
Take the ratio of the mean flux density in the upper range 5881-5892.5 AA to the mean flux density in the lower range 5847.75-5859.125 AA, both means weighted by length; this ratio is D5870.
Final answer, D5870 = 0.76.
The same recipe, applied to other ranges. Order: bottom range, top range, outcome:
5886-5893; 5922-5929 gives 1.48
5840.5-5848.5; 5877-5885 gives 1.00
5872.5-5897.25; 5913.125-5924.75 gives 1.20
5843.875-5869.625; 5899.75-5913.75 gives 1.03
